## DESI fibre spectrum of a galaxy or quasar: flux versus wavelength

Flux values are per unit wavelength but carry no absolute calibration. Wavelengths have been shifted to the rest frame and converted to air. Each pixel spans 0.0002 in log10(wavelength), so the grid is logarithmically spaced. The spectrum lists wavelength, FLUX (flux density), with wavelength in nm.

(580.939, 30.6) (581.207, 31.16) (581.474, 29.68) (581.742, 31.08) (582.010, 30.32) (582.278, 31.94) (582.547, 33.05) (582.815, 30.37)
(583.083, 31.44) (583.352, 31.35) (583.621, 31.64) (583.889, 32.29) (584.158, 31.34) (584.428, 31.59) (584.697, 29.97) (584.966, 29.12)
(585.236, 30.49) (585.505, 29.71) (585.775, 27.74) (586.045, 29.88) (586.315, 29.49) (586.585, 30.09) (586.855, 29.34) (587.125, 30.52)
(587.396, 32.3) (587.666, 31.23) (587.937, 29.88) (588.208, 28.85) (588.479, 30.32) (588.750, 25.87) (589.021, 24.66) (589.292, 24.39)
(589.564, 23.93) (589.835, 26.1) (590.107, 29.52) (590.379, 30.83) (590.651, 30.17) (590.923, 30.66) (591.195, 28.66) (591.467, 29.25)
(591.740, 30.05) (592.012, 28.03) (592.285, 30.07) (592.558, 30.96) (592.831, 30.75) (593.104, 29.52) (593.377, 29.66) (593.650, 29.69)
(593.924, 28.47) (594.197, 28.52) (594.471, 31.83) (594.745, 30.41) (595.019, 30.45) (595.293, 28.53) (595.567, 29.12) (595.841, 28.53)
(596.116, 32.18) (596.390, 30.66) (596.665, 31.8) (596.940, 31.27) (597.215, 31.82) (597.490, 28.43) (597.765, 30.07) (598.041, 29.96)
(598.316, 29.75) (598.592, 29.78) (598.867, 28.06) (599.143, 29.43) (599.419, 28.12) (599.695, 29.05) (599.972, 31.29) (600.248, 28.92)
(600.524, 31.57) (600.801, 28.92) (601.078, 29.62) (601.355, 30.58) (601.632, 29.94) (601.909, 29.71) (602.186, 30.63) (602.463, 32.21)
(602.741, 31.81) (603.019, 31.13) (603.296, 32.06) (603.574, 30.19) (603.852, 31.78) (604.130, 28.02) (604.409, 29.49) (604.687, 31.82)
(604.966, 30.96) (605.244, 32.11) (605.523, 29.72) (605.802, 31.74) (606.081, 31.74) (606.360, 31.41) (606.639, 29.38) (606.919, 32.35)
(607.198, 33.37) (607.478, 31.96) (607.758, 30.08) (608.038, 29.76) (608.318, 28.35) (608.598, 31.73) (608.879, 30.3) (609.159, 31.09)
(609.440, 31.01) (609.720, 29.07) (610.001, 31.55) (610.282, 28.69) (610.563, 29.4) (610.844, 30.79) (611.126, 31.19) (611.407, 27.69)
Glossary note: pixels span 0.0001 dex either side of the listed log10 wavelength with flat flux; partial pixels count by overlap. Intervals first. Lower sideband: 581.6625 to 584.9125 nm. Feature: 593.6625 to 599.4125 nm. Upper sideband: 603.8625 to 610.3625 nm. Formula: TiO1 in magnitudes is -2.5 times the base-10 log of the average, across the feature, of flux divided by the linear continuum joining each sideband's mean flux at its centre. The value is 0.038 mag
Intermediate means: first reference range 31.3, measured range 29.9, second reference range 30.7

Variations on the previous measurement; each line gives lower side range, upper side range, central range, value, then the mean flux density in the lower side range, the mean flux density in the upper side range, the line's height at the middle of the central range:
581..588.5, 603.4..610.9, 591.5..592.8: 0.03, 30.6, 30.7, 30.6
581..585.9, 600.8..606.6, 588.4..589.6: 0.19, 30.8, 30.8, 30.8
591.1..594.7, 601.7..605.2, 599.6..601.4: 0.02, 29.7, 30.8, 30.5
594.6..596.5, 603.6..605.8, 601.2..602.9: -0.01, 30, 30.6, 30.4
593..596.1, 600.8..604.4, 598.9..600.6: 0.02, 29.6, 30.5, 30.2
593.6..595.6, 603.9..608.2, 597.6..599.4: 0.02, 29.6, 30.9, 30.1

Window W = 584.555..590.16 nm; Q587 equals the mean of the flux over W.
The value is 28.7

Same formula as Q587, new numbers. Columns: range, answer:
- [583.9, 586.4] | 30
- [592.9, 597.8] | 30.1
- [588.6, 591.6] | 27.7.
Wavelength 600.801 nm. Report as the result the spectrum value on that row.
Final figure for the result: 28.92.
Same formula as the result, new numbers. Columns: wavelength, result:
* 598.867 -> 28.06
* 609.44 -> 31.01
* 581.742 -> 31.08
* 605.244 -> 32.11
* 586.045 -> 29.88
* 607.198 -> 33.37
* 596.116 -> 32.18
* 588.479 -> 30.32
